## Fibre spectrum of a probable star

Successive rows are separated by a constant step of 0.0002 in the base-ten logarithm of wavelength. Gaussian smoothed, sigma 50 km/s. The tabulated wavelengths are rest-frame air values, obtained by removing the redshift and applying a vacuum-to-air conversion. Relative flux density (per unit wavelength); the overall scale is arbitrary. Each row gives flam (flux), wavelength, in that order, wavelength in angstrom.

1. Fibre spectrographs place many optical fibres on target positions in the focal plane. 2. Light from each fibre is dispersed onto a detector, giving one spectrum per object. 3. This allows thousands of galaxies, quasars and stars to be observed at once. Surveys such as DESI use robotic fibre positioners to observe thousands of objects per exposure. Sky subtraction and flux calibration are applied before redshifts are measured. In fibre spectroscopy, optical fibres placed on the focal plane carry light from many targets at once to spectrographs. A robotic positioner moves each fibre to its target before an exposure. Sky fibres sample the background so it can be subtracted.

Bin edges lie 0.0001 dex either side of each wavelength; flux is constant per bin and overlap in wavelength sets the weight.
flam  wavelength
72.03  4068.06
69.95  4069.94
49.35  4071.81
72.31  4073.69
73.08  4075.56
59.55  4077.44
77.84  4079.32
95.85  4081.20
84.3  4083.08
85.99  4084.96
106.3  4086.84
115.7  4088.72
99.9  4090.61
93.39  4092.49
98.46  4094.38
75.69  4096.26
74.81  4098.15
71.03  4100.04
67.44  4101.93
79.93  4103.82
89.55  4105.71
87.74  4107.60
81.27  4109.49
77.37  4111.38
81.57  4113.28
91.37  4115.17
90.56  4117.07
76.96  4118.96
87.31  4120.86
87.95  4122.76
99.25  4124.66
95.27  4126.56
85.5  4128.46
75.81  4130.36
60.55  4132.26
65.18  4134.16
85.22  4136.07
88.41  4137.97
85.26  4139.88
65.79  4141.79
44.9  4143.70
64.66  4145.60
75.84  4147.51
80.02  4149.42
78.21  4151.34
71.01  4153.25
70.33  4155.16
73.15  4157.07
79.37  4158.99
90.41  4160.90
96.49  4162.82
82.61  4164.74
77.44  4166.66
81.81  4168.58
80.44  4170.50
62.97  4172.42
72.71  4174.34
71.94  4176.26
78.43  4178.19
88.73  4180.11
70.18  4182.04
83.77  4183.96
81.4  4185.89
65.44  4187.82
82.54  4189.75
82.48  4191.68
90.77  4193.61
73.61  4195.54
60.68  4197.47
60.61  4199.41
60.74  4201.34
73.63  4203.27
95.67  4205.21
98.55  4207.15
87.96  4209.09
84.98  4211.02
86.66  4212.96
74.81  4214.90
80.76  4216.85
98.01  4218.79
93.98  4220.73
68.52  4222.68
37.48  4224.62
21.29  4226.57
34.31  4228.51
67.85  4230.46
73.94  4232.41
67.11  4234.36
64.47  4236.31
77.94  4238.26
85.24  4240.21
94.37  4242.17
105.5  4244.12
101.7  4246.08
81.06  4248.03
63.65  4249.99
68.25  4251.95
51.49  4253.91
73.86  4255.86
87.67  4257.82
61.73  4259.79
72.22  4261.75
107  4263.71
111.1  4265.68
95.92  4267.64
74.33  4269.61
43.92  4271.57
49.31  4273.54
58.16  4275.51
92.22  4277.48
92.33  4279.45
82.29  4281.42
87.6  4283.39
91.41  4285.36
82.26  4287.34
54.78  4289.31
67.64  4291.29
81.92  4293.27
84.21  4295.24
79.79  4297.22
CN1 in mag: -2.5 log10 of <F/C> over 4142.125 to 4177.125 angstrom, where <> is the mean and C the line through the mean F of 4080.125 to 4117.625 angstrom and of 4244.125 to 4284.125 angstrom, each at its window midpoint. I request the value 0.12 mag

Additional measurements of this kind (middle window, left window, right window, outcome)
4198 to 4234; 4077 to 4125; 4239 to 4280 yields 0.13 mag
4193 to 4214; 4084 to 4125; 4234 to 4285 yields 0.04 mag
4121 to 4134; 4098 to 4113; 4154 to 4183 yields -0.06 mag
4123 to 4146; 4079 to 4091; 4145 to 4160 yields 0.05 mag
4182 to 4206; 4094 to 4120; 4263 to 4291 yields 0.07 mag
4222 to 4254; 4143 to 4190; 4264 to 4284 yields 0.14 mag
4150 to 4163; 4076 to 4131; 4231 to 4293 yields 0.06 mag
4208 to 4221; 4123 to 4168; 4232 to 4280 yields -0.11 mag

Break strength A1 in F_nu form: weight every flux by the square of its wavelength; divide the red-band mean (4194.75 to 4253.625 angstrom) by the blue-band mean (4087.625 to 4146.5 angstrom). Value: 1.0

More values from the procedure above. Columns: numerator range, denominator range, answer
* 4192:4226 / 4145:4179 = 1.03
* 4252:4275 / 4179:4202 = 1.03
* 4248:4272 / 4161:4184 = 1.01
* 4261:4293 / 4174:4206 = 1.08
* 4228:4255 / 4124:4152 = 1.03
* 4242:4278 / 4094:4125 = 1.01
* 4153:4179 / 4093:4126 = 0.96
